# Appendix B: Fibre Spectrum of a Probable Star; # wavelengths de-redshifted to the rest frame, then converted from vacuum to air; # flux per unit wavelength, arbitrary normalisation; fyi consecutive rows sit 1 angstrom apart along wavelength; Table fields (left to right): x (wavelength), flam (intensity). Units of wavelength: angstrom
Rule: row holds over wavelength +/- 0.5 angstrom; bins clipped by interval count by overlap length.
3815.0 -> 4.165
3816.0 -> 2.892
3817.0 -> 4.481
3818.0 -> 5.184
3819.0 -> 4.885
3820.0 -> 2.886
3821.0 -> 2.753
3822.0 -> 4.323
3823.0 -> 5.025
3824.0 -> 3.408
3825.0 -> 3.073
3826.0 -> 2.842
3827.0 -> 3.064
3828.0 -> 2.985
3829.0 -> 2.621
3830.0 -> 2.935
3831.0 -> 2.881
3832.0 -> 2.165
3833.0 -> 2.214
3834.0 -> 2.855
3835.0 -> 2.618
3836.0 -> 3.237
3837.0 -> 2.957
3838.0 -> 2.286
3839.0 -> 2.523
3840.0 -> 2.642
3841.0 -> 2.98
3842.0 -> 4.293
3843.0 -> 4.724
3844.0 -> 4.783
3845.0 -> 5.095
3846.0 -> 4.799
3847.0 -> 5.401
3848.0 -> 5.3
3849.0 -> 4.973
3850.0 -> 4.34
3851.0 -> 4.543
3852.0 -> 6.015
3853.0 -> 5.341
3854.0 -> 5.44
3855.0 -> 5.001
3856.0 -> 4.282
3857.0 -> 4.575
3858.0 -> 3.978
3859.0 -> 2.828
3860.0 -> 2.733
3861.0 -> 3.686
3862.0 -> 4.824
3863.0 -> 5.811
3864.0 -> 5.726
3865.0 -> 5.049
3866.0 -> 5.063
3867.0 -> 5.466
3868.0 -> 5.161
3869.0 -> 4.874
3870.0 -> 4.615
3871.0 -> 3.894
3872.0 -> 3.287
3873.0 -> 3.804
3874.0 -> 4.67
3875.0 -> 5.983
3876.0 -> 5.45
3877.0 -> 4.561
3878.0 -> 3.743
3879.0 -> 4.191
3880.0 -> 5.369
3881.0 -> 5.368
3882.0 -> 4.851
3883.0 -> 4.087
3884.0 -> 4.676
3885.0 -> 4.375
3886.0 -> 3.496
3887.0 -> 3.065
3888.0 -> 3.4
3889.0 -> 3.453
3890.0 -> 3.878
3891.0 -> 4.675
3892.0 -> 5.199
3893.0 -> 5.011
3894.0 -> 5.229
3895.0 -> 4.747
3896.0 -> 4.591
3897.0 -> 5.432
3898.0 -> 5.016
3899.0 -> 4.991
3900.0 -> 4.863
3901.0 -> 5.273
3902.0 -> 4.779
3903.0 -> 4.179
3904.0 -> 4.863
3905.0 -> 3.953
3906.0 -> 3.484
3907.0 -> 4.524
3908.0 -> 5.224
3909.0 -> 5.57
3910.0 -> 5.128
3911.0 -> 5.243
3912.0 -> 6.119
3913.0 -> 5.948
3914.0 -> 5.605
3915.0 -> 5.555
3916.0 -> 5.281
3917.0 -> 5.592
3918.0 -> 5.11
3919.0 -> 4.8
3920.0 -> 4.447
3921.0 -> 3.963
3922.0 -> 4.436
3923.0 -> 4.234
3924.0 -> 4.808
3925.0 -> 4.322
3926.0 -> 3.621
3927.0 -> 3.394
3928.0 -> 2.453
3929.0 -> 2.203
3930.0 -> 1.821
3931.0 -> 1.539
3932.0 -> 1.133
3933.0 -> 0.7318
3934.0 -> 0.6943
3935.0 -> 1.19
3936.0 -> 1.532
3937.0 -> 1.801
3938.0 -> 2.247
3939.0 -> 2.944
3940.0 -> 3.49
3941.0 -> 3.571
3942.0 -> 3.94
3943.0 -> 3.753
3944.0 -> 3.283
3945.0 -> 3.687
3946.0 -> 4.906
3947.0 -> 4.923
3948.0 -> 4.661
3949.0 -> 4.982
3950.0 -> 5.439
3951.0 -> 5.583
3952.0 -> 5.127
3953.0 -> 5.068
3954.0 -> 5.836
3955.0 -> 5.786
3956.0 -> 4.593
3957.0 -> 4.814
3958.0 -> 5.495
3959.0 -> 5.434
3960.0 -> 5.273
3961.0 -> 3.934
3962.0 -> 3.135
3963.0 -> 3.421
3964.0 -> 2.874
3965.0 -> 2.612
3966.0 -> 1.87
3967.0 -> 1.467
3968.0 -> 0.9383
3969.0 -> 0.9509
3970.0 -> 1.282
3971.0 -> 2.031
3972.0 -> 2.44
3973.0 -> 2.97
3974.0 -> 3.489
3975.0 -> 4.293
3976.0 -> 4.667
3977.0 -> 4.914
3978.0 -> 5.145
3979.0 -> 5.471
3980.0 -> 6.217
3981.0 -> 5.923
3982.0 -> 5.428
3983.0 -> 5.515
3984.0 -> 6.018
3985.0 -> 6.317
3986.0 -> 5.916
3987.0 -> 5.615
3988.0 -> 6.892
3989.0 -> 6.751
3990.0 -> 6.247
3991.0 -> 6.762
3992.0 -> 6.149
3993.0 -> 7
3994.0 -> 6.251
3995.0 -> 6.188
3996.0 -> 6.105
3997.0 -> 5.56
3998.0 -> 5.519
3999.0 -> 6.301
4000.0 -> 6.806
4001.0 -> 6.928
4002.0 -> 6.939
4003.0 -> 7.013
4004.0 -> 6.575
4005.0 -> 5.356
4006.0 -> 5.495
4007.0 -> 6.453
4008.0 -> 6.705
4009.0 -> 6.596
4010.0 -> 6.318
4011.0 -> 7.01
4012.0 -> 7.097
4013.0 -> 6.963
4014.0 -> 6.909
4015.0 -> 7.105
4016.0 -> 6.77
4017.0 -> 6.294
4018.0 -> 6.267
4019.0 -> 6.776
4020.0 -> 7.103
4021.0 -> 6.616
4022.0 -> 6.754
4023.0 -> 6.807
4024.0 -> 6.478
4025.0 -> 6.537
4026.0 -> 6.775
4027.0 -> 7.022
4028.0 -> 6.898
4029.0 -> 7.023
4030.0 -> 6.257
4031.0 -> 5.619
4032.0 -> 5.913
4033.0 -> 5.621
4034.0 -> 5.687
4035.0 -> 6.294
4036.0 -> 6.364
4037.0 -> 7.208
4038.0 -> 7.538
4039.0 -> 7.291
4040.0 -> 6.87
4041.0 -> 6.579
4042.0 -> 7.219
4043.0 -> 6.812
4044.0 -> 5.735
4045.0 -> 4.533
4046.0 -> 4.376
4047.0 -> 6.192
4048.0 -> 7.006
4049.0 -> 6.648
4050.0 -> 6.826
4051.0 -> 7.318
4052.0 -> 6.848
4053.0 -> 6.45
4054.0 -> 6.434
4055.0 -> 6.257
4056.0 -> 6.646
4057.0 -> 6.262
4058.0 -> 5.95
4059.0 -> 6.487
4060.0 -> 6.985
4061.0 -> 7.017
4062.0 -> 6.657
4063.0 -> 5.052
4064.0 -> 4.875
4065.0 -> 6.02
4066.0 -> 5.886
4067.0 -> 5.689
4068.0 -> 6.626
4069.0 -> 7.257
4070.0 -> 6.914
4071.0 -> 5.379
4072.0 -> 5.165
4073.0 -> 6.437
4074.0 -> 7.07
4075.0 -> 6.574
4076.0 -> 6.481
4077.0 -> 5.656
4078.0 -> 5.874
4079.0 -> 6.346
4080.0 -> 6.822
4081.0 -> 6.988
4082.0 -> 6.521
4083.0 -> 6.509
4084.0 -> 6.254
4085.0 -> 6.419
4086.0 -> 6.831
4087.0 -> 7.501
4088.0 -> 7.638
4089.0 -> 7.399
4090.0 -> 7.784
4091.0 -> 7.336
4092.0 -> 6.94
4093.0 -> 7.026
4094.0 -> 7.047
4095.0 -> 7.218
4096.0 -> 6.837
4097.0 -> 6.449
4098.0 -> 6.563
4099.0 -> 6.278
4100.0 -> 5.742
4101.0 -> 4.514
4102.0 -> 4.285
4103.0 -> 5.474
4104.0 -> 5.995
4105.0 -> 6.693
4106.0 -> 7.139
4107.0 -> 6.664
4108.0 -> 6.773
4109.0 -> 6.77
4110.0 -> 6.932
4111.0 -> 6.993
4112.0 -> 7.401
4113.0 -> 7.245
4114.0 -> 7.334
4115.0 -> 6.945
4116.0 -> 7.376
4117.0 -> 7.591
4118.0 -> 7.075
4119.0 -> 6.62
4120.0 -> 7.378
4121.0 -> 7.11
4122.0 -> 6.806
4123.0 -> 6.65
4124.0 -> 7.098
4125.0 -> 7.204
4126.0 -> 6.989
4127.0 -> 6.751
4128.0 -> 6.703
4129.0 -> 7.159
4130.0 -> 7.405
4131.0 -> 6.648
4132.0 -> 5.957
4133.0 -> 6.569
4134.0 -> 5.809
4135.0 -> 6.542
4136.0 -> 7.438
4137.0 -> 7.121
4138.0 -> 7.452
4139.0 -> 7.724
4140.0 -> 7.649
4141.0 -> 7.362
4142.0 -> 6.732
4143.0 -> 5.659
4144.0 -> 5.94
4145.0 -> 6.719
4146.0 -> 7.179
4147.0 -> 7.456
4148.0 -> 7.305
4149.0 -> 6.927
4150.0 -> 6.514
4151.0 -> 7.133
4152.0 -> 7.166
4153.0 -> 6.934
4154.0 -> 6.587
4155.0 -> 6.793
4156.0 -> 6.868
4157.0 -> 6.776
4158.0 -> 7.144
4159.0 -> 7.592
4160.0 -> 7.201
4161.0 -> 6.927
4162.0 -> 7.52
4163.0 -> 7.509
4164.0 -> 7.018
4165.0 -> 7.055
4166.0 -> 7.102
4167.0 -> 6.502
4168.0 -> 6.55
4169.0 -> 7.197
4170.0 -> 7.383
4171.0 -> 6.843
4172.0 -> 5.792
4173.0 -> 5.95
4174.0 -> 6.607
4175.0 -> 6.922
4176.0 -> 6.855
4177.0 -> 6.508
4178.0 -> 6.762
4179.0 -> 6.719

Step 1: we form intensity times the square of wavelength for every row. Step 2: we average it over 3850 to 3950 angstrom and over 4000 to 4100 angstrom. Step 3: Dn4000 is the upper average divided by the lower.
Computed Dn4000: 1.66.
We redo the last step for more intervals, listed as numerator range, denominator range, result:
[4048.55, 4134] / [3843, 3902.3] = 1.58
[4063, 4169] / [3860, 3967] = 1.76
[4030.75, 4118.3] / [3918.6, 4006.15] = 1.57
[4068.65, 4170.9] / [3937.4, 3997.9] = 1.61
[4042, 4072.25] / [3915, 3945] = 2.06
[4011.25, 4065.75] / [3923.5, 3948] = 2.38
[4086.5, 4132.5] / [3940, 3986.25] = 1.73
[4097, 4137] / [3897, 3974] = 1.89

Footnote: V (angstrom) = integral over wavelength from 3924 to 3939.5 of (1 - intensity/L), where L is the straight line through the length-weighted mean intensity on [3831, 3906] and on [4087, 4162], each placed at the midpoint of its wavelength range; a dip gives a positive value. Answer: 8.6 angstrom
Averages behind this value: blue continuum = 4.36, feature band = 2.2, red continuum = 6.86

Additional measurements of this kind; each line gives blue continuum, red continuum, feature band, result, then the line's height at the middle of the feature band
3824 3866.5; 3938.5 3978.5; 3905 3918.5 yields -4.5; 3.9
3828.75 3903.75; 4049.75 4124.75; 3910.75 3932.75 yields 3.4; 4.89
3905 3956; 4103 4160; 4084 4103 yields -0.7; 6.38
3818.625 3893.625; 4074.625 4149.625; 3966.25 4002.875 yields 2.6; 5.46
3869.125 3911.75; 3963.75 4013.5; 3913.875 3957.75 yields 9.6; 4.9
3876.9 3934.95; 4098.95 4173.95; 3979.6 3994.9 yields -3.1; 5.16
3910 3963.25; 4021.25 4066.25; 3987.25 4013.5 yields -4.9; 5.44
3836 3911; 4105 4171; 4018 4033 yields -1.6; 5.93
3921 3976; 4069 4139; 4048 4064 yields -2.3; 5.69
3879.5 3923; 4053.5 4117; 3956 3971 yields 6.2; 5.36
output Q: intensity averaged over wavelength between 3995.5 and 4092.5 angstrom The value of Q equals 6.5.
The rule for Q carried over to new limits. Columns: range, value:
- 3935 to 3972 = 3.64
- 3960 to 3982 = 3.43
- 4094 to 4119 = 6.6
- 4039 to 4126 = 6.56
